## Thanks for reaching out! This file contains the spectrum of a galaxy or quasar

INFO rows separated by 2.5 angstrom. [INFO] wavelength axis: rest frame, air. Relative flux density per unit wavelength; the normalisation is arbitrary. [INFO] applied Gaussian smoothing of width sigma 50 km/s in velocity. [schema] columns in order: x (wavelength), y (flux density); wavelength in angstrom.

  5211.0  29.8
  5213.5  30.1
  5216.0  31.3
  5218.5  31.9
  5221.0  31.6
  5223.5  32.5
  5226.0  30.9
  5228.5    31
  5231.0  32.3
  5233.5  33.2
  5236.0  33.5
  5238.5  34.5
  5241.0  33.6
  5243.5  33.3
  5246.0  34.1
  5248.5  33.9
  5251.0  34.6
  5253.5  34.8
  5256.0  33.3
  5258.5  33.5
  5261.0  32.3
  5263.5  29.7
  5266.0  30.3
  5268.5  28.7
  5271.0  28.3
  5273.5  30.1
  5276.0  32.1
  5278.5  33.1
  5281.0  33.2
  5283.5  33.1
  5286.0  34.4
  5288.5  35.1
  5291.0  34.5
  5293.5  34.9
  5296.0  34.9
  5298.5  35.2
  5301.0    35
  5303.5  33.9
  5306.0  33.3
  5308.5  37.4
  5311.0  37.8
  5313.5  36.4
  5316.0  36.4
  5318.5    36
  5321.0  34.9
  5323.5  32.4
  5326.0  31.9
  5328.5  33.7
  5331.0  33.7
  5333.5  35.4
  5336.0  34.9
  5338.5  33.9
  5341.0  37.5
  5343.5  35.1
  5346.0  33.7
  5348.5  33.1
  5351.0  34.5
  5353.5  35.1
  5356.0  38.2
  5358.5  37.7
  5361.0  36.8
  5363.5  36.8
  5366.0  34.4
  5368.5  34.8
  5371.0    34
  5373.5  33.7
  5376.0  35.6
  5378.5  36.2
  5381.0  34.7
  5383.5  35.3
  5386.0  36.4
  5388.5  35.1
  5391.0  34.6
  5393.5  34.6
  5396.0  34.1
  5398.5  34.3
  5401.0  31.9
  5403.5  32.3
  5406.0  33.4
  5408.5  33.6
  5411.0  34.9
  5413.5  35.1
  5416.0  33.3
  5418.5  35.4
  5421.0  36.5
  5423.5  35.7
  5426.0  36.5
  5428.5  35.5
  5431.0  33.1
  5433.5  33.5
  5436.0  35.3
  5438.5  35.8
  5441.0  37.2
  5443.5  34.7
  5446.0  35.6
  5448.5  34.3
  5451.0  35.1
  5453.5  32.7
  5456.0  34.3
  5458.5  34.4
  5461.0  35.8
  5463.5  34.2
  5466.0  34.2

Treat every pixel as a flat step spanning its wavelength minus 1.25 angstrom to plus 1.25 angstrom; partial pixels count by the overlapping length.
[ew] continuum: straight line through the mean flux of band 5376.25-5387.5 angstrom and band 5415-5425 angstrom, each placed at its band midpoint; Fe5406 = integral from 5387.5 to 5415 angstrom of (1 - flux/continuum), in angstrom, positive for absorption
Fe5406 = 1.2 angstrom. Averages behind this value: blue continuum 35.6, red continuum 35.3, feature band 34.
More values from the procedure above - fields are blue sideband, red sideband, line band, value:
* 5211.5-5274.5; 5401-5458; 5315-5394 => -3.3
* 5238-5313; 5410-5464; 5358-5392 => -1.0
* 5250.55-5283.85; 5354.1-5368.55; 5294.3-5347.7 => -0.6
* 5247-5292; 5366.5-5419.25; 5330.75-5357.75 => -1.2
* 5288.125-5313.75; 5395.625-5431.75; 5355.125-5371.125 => -0.6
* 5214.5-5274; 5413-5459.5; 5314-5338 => -0.7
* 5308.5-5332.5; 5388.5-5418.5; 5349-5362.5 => -0.7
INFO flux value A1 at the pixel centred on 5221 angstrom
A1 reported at 31.6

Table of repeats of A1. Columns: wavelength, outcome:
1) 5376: 35.6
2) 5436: 35.3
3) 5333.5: 35.4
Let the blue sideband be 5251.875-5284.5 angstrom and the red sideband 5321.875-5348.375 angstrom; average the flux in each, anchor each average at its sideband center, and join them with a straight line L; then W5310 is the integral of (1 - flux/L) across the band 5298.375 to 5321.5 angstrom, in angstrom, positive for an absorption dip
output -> -1.7 angstrom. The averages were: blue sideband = 31.8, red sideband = 34.2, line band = 35.7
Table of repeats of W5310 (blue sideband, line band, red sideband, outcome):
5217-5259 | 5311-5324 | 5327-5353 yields -0.54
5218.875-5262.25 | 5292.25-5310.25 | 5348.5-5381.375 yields -0.40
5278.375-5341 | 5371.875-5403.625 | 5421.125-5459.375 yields 0.24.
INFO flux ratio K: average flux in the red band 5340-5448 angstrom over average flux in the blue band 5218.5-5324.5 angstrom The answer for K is 1.05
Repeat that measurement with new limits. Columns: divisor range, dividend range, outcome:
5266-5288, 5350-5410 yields 1.10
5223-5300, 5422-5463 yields 1.06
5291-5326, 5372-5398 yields 1.00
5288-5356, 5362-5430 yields 1.00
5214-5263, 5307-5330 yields 1.07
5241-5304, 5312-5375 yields 1.06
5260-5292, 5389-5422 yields 1.07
